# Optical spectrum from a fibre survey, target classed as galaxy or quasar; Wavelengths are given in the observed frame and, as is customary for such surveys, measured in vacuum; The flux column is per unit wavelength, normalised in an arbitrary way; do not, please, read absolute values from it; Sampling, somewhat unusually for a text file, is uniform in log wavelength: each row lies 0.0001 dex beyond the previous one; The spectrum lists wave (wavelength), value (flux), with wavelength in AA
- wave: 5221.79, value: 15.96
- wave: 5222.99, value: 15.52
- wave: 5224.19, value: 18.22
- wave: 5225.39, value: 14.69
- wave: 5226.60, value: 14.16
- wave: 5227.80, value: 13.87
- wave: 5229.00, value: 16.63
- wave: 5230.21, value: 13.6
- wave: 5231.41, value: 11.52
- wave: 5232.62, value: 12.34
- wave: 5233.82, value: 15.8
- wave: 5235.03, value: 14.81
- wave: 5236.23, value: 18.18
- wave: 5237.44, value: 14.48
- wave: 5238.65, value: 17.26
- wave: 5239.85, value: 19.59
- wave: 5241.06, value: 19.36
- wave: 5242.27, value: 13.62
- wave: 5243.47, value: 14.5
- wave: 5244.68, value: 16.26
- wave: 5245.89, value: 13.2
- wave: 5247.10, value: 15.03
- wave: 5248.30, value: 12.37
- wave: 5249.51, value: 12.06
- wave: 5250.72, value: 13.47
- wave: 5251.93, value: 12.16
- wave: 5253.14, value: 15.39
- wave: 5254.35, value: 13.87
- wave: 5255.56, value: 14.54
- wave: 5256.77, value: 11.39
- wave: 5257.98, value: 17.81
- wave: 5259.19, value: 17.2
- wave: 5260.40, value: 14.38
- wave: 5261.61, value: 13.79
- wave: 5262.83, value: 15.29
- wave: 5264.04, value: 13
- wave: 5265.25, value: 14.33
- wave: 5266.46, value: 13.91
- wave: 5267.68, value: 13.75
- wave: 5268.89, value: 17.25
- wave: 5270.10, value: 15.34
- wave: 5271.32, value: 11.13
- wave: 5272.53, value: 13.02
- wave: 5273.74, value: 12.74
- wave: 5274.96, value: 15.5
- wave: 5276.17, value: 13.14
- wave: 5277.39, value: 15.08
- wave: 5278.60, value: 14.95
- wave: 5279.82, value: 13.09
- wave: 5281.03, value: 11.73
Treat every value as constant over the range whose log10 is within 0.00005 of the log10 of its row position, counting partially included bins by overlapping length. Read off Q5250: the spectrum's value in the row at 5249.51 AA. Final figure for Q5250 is 12.06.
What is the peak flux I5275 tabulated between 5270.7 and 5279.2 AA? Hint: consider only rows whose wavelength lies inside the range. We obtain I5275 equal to 15.5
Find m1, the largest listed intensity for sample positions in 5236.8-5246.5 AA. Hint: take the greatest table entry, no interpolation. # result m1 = 19.59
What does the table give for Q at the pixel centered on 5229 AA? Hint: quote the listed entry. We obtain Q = 16.63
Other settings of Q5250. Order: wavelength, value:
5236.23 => 18.18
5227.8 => 13.87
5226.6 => 14.16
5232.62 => 12.34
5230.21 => 13.6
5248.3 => 12.37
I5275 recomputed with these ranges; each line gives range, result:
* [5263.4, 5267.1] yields 14.33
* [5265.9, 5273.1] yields 17.25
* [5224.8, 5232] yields 16.63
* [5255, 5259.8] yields 17.81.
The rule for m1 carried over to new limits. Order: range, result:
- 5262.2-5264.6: 15.29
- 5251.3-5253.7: 15.39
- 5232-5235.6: 15.8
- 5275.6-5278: 15.08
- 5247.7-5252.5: 13.47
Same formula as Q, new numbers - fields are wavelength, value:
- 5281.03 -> 11.73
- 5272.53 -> 13.02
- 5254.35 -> 13.87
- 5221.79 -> 15.96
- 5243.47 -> 14.5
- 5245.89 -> 13.2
